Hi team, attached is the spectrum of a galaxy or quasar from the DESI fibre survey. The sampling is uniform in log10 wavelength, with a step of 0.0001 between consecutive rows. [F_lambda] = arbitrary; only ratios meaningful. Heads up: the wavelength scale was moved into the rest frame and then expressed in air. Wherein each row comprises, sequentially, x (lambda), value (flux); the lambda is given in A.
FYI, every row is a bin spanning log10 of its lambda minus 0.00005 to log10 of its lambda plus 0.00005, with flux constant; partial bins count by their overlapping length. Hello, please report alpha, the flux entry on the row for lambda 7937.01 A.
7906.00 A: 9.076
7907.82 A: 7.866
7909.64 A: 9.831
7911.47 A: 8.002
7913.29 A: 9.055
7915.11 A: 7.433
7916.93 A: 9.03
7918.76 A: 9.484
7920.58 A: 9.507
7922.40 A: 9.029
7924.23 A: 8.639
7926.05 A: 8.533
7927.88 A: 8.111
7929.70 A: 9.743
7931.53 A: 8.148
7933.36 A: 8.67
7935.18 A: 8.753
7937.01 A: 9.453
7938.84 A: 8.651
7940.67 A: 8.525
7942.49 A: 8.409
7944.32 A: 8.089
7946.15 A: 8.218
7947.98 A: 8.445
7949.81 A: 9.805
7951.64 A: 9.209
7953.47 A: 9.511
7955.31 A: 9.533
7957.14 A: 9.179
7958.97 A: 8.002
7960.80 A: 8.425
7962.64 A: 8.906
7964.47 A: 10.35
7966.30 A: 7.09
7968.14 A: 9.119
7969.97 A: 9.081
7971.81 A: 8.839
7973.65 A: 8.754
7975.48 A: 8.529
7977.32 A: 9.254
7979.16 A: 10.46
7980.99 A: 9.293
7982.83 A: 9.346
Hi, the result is 9.453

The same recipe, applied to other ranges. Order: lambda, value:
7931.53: 8.148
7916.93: 9.03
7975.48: 8.529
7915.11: 7.433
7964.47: 10.35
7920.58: 9.507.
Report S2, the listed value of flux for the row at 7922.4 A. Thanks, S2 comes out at 9.029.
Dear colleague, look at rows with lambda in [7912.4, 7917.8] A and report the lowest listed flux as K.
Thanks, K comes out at 7.433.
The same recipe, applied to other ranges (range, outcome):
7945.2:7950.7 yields 8.218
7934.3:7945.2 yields 8.089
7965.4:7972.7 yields 7.09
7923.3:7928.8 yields 8.111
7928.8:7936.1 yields 8.148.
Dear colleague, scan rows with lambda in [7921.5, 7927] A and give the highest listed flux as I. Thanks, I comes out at 9.029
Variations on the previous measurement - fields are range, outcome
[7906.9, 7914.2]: 9.831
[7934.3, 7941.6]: 9.453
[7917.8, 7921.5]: 9.507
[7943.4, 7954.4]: 9.805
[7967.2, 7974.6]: 9.119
